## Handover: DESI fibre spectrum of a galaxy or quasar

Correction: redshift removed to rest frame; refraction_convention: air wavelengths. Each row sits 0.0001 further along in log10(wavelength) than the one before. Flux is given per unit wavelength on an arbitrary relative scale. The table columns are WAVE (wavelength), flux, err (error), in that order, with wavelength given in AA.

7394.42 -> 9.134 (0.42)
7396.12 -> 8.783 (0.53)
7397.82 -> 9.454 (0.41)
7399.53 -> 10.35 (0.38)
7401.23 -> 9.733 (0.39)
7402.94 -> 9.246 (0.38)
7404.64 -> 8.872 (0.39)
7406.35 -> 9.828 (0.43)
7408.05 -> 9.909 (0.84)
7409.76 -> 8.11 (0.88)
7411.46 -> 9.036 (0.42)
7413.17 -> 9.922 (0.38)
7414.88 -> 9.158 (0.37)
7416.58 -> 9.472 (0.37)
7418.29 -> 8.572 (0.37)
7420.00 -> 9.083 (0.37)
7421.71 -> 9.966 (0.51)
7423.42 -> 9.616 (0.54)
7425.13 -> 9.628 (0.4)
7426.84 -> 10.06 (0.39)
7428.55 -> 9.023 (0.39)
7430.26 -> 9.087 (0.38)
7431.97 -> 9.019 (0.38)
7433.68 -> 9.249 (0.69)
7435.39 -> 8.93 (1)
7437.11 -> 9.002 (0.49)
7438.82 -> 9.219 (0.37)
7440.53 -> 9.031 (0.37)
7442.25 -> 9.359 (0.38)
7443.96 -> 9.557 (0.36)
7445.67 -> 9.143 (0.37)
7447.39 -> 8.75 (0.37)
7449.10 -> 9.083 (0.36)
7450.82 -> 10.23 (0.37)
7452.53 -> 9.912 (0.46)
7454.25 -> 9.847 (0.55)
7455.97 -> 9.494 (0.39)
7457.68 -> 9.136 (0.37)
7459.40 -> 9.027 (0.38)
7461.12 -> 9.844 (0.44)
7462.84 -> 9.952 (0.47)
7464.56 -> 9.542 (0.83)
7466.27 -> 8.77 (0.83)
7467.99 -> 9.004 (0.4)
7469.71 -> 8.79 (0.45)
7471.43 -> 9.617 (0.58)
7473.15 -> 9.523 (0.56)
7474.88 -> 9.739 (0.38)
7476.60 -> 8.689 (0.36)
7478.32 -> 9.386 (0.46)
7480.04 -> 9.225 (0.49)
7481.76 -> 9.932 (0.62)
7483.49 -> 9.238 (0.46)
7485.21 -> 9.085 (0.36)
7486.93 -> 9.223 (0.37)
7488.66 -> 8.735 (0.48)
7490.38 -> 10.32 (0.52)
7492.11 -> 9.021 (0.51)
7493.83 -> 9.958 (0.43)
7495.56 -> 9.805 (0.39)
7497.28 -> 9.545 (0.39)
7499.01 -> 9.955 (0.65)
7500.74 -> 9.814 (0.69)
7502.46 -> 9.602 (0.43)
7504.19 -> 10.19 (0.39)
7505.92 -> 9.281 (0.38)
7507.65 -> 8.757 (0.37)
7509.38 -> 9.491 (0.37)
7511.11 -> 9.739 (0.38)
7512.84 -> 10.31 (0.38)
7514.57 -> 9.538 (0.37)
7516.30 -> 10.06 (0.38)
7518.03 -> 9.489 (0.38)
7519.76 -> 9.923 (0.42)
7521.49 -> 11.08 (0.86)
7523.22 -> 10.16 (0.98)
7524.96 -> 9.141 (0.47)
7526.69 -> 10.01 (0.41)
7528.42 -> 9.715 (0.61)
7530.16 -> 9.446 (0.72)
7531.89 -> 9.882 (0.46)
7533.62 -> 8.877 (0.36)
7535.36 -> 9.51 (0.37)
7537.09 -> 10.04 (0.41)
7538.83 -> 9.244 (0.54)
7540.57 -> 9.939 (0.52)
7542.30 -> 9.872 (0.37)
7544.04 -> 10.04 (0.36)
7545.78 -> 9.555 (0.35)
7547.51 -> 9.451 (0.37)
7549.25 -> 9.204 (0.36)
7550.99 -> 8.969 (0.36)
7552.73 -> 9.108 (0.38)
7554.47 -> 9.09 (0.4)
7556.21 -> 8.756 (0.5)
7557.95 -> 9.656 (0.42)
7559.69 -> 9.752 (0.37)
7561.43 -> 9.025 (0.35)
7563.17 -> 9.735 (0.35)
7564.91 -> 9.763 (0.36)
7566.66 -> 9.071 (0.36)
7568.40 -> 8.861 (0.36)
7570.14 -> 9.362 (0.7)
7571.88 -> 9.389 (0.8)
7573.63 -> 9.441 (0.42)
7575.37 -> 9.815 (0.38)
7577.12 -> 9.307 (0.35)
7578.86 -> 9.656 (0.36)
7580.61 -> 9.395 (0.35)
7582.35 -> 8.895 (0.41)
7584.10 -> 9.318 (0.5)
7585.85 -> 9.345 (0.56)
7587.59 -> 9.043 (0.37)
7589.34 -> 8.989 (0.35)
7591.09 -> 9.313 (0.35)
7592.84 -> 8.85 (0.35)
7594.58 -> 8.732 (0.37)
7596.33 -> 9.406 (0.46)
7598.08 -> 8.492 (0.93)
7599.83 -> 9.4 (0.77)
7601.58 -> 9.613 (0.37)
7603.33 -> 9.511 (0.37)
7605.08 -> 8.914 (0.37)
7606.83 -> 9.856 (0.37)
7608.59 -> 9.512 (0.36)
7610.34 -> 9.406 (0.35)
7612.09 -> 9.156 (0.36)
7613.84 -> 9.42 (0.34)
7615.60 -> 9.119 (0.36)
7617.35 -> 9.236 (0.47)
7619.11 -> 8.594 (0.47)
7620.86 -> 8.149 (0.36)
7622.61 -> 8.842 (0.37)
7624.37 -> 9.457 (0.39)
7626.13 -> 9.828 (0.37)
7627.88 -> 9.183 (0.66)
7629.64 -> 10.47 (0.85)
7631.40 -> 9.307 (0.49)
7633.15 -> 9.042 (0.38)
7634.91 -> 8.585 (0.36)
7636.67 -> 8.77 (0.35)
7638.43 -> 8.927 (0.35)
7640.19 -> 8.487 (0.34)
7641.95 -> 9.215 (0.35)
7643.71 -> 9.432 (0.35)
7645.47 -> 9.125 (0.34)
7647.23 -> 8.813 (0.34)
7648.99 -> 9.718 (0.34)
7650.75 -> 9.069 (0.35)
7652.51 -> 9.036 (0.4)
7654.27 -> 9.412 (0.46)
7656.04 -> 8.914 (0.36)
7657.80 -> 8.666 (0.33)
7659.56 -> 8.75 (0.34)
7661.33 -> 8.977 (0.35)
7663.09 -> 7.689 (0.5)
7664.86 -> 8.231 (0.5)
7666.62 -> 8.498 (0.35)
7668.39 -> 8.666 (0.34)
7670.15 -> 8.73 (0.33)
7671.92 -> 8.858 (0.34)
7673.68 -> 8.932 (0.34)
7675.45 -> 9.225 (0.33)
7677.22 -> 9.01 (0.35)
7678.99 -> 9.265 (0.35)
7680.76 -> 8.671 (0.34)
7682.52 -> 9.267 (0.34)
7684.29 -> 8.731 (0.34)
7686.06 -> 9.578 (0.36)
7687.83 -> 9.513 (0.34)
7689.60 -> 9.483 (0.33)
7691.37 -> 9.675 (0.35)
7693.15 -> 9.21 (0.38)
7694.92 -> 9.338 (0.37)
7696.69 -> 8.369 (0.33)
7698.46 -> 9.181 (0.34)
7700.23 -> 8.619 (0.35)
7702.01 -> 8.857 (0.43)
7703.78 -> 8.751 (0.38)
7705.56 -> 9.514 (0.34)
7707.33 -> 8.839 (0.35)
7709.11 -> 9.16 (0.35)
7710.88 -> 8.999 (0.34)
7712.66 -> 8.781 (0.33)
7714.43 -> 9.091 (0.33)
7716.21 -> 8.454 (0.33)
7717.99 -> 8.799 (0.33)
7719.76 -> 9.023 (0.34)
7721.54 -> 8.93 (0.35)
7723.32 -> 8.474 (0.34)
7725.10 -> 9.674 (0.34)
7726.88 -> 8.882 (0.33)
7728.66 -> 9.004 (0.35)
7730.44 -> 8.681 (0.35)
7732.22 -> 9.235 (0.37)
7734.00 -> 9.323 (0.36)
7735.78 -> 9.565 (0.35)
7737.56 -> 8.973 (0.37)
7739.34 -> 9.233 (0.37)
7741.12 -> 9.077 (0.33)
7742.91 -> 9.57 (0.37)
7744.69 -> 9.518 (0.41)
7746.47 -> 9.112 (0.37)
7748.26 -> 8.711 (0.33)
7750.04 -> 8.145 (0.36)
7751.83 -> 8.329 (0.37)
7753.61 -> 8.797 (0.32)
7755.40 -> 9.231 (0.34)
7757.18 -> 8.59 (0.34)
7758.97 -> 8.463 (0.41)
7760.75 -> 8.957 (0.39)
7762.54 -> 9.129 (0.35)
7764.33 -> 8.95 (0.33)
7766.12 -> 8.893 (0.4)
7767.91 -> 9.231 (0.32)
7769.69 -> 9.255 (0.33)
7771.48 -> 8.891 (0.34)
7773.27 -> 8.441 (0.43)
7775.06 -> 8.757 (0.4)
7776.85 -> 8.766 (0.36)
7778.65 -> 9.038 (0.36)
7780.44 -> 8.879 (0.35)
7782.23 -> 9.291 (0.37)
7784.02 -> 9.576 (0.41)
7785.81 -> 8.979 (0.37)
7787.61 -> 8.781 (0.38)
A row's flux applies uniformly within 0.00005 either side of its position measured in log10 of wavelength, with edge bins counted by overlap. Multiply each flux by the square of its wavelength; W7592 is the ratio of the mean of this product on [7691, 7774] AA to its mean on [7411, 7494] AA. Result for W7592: 1.0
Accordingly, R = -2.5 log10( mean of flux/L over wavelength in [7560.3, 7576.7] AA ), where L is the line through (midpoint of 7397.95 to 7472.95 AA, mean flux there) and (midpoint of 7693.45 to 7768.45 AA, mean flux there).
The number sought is -0.024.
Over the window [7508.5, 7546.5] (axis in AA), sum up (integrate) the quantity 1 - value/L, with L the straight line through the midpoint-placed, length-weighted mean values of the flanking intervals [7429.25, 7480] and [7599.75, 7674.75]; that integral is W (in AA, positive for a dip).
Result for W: -2.4 AA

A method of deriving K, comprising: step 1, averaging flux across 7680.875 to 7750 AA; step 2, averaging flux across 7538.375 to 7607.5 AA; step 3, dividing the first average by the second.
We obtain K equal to 1.0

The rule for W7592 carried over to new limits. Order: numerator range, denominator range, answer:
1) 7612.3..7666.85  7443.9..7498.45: 1.00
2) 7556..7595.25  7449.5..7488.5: 1.02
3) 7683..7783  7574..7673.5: 1.02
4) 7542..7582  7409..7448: 1.06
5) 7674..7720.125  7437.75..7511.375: 1.02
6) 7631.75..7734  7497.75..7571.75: 0.97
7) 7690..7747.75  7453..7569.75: 1.01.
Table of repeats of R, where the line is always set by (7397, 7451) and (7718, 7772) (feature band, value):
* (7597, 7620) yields -0.014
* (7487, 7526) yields -0.055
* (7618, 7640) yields 0.004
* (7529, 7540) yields -0.035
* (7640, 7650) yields -0.010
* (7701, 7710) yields 0.002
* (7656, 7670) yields 0.066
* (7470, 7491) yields -0.012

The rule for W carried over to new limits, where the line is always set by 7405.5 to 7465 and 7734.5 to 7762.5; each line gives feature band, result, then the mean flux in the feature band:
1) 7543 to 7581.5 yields -0.8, 9.38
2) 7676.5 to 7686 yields 0.0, 9.04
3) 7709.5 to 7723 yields 0.2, 8.86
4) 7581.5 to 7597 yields 0.1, 9.1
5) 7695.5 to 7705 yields 0.2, 8.8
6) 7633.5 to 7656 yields 0.1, 9.04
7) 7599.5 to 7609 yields -0.3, 9.46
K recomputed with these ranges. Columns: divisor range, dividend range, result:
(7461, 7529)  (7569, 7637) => 0.96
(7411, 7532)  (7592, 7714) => 0.96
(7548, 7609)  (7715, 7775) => 0.97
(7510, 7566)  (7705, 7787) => 0.93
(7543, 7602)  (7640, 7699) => 0.97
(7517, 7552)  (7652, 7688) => 0.92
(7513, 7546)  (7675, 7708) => 0.93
